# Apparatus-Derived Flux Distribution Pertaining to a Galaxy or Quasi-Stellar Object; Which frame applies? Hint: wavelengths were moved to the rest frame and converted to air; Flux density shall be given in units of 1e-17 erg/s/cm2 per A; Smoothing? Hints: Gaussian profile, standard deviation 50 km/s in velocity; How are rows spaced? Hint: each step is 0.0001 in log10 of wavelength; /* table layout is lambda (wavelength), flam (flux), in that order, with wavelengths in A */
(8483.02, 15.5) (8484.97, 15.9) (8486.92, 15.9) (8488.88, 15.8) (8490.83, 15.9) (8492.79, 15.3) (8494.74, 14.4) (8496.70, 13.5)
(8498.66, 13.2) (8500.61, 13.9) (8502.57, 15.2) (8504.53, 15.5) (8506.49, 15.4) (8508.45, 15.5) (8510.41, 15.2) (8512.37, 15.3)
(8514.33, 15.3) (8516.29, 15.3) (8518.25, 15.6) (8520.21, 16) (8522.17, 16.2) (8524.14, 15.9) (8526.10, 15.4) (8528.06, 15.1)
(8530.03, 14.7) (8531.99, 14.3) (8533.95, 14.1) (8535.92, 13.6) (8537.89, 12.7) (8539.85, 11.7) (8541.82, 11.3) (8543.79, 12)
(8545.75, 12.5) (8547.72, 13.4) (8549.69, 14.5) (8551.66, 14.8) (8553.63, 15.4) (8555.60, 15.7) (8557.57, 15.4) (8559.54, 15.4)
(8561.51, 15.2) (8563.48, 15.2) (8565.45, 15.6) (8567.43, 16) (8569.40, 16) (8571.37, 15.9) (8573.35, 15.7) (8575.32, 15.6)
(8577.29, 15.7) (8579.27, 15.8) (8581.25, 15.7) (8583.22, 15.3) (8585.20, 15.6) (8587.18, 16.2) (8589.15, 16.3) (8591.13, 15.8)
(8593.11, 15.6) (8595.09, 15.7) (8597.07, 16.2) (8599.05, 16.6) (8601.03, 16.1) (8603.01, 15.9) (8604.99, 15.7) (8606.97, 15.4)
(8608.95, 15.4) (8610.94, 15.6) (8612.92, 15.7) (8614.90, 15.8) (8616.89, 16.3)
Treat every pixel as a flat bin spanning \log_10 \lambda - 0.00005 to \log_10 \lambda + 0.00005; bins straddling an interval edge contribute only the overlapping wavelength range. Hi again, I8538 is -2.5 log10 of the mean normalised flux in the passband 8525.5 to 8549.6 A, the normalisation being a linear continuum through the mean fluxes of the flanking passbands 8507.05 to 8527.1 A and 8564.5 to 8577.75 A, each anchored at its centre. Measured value 0.17 mag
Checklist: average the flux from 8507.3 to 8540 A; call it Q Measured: 14.9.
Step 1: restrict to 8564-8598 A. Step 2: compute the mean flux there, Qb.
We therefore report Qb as 15.8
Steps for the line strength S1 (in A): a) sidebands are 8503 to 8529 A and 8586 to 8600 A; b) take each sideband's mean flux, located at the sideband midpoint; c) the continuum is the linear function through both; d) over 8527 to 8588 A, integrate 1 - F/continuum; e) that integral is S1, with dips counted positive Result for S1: 4.2 A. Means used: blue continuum 15.5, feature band 14.7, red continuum 16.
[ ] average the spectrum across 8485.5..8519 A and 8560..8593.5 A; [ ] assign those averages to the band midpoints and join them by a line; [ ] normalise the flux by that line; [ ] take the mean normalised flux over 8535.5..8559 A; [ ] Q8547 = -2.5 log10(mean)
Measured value 0.14 mag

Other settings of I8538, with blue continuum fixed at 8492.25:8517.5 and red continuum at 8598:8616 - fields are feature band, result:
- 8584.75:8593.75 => -0.02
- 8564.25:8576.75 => -0.02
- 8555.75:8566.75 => 0.00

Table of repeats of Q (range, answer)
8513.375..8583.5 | 14.8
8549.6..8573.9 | 15.5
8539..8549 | 12.3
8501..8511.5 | 15.3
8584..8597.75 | 15.9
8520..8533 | 15.3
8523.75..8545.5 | 13.6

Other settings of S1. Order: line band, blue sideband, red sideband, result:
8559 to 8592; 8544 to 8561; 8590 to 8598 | -1.01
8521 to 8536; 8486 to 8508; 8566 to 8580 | 0.27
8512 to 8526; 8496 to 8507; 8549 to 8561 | -0.92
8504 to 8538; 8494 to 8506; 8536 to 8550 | -4.18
